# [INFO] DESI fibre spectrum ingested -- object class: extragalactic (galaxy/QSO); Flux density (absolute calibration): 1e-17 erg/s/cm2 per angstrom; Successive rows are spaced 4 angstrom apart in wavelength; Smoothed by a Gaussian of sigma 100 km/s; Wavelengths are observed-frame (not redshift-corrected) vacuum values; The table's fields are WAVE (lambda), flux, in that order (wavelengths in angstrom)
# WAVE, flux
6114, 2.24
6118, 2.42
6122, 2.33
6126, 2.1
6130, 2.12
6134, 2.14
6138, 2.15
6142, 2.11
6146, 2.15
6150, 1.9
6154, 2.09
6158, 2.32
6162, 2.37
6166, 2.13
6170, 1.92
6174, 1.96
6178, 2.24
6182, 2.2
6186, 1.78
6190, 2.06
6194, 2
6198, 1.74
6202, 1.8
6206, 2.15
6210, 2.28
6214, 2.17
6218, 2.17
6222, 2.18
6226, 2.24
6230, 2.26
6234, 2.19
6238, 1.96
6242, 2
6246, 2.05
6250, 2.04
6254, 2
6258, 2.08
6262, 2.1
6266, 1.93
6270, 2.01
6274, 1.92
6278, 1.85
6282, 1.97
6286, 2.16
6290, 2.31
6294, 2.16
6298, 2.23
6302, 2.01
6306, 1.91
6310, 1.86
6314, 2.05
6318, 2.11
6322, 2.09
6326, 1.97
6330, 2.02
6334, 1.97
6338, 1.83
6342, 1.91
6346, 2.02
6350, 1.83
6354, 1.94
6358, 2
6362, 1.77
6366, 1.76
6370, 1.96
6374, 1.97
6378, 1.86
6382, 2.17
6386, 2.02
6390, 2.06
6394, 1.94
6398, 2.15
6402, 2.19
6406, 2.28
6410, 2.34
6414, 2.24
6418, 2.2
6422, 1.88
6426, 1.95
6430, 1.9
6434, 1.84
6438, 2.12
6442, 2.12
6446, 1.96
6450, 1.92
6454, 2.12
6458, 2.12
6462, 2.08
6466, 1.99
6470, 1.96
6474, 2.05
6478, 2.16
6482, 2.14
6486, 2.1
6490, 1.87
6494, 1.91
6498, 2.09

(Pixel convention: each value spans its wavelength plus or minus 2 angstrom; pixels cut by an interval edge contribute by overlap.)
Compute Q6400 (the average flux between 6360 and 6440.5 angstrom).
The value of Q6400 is 2.03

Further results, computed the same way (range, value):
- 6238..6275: 2.01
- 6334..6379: 1.9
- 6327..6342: 1.94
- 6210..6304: 2.09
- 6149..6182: 2.13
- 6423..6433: 1.91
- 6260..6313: 2.03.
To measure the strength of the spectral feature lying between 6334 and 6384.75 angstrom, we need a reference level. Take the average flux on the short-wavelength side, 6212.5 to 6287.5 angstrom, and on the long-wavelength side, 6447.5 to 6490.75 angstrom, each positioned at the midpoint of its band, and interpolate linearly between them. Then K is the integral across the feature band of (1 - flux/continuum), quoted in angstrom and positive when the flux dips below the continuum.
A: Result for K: 3.36 angstrom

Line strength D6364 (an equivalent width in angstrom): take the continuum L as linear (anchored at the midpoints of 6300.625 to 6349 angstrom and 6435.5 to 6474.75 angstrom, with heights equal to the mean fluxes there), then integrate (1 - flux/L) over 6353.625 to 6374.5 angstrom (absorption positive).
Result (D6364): 1.1 angstrom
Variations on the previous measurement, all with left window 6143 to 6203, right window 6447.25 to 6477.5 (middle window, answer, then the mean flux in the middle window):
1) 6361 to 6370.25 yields 1.04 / 1.81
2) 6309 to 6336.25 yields 0.40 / 2.01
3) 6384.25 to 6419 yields -1.99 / 2.16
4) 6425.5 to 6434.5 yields 0.63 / 1.9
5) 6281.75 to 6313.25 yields -0.56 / 2.08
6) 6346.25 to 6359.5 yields 0.71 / 1.93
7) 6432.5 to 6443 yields 0.07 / 2.03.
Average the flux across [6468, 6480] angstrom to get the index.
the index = 2.06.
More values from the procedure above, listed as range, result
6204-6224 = 2.19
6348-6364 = 1.89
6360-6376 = 1.86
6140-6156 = 2.06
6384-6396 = 2.01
